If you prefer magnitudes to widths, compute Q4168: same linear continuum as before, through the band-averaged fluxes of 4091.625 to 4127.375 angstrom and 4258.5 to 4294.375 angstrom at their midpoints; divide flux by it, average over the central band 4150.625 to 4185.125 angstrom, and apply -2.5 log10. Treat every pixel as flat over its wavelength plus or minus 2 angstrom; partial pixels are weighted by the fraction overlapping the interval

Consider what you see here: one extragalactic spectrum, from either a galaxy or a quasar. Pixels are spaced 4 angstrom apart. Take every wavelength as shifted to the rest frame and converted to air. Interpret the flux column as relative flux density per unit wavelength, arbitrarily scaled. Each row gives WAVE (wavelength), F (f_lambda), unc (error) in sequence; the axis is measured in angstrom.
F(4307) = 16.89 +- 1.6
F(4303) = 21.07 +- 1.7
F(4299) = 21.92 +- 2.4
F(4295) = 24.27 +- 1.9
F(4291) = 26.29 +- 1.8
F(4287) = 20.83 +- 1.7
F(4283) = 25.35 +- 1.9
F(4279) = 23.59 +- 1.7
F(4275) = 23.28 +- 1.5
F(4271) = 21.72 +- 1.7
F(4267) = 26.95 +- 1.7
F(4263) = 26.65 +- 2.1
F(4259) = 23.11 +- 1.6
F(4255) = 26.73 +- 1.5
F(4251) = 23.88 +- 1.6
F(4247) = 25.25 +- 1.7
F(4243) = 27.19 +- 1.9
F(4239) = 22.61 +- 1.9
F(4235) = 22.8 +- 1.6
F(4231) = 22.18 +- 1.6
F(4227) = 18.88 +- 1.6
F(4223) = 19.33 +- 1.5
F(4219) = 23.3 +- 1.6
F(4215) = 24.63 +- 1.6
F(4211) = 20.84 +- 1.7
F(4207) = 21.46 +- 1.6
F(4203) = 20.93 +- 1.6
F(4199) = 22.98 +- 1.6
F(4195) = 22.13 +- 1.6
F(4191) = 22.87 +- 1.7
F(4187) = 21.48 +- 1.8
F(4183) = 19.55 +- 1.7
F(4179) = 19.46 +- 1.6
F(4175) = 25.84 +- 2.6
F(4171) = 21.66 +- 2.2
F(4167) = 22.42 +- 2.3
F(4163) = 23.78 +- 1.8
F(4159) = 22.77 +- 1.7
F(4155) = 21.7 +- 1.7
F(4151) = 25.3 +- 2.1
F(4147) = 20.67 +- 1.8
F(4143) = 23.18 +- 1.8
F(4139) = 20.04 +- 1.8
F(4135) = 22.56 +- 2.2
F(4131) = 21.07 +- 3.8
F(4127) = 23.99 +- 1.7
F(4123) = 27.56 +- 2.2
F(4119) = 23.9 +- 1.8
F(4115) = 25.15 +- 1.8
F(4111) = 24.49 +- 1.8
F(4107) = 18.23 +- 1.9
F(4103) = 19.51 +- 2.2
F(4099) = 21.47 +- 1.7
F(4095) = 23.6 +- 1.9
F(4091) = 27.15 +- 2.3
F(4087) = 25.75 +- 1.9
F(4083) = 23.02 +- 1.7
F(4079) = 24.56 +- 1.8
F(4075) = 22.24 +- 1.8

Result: 0.06 mag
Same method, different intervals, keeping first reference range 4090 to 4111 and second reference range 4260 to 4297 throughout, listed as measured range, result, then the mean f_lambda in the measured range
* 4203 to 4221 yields 0.05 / 22.4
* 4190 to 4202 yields 0.03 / 22.5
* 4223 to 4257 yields 0.02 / 23.4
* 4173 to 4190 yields 0.07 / 21.7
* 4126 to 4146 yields 0.02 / 22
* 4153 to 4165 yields 0.00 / 22.8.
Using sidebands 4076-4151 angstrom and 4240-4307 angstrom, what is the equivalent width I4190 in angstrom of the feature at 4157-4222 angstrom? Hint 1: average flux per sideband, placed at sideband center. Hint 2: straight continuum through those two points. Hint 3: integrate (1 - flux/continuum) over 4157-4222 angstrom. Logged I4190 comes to 3.72 angstrom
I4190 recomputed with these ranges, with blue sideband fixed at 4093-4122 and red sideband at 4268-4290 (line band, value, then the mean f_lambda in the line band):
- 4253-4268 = -1.67 angstrom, 25.8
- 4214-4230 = 1.14 angstrom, 21.4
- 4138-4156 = 0.29 angstrom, 22.3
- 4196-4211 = 0.82 angstrom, 21.7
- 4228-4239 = 0.43 angstrom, 22.2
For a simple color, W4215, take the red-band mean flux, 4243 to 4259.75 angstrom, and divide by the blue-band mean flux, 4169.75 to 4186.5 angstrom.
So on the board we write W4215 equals 1.16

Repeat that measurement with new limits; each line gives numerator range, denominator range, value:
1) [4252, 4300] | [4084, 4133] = 1.03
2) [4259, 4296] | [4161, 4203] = 1.10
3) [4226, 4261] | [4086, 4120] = 1.03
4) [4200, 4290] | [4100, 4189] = 1.04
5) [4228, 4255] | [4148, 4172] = 1.05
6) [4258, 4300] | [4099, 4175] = 1.06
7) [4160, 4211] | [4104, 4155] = 0.96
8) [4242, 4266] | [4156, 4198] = 1.15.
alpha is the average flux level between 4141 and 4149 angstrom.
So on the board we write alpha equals 21.9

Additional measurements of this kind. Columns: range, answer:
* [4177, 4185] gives 19.5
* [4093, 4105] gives 21.5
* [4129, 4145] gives 21.7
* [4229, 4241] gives 22.5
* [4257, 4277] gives 24.3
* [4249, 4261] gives 24.6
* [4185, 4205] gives 22.1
